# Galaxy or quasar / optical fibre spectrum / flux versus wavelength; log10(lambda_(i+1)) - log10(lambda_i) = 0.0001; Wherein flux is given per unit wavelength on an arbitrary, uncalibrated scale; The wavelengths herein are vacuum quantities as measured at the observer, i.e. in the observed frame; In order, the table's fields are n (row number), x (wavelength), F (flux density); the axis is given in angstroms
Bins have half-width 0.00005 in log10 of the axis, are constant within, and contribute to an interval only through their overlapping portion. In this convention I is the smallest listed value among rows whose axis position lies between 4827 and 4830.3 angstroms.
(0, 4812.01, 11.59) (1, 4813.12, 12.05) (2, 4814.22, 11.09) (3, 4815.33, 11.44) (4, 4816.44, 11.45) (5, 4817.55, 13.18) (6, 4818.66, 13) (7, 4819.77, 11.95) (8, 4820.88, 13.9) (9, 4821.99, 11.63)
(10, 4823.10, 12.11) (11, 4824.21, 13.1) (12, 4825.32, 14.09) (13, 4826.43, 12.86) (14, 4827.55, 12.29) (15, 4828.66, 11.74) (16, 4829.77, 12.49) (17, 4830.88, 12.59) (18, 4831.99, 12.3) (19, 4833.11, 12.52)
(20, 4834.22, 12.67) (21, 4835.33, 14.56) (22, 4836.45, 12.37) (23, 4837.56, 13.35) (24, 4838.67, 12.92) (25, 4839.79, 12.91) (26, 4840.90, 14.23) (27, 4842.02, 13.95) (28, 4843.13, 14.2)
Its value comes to 11.74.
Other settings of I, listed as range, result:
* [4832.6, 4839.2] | 12.37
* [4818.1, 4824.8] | 11.63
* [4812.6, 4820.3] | 11.09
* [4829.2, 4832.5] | 12.3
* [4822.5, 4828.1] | 12.11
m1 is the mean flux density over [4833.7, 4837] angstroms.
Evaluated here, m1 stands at 13.2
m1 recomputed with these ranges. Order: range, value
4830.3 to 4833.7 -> 12.5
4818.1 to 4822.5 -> 12.6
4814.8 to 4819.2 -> 12.3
